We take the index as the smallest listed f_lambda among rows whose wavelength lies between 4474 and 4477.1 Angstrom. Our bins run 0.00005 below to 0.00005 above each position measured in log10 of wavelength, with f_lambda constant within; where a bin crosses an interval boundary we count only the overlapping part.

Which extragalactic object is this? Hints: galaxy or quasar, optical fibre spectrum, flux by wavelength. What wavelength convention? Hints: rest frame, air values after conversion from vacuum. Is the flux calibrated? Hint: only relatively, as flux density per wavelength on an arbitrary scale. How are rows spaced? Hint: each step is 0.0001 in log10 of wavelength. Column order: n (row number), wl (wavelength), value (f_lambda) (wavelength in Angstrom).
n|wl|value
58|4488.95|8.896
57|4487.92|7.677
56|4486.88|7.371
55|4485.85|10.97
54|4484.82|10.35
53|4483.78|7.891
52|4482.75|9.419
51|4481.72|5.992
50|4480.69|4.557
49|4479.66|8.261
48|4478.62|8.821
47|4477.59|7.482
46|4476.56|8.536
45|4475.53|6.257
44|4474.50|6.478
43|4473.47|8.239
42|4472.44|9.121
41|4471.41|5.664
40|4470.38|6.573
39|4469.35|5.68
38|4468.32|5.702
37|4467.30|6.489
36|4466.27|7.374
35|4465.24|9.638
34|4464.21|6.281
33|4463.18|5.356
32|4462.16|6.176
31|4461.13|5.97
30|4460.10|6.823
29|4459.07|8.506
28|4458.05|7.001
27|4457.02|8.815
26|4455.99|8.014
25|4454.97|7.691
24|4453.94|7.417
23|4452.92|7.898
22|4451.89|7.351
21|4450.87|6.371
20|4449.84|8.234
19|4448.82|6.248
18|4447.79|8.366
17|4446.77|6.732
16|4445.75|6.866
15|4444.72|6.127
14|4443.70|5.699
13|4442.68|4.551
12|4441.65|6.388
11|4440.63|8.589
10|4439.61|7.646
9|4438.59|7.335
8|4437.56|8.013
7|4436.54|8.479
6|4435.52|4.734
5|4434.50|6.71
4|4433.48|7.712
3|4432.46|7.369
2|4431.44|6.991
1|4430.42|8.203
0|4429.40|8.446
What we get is 6.257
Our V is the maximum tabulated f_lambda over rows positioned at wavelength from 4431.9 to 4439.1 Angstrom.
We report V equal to 8.479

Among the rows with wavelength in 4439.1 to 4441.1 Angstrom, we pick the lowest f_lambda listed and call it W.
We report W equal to 7.646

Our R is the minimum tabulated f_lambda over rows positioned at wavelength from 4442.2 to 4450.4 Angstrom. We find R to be 4.551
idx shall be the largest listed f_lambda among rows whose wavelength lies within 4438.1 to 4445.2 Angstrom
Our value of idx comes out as 8.589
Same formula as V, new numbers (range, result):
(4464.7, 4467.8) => 9.638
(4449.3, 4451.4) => 8.234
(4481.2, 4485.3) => 10.35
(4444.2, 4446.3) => 6.866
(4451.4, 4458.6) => 8.815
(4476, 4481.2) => 8.821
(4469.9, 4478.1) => 9.121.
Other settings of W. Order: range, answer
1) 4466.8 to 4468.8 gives 5.702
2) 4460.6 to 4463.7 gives 5.356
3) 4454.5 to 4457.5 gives 7.691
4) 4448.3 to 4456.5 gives 6.248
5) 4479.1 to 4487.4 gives 4.557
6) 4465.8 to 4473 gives 5.664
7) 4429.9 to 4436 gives 4.734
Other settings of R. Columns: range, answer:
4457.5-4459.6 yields 7.001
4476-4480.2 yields 7.482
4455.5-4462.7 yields 5.97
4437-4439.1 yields 7.335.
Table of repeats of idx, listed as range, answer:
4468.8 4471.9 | 6.573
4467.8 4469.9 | 5.702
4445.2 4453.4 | 8.366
